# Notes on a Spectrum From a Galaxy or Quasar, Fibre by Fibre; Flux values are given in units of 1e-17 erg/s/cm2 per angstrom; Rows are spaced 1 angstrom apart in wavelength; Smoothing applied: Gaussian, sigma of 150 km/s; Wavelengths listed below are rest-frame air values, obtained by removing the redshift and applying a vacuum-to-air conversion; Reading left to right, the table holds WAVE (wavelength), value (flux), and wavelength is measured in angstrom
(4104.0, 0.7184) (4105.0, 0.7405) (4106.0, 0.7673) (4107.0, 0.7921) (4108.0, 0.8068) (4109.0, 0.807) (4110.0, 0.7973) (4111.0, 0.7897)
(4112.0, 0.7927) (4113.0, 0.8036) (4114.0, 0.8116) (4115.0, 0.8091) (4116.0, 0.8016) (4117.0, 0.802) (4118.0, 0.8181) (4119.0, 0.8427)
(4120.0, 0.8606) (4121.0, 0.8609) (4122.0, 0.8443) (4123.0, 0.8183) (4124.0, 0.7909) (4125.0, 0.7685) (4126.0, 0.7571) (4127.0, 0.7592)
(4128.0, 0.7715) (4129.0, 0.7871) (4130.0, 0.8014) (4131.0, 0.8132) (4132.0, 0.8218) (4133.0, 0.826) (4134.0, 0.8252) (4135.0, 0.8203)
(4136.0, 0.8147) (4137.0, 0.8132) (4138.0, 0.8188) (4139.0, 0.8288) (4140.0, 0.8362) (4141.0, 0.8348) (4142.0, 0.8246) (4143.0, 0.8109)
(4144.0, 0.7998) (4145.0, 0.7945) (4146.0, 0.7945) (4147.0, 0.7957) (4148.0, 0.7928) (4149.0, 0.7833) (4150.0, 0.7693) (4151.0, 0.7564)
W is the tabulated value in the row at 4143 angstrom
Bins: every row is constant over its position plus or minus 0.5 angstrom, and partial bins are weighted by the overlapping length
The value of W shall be 0.8109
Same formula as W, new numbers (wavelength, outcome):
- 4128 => 0.7715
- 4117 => 0.802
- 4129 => 0.7871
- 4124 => 0.7909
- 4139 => 0.8288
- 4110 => 0.7973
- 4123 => 0.8183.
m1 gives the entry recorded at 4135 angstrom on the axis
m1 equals 0.8203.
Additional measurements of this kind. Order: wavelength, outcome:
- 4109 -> 0.807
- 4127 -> 0.7592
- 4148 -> 0.7928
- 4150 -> 0.7693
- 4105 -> 0.7405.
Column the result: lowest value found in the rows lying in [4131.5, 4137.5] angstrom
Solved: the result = 0.8132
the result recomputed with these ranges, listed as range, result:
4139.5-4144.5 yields 0.7998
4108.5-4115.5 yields 0.7897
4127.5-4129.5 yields 0.7715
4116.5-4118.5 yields 0.802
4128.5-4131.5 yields 0.7871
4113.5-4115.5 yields 0.8091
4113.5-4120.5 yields 0.8016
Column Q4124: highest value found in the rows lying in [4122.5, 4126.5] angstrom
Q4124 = 0.8183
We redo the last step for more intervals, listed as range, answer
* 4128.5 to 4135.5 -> 0.826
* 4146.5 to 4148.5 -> 0.7957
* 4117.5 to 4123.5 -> 0.8609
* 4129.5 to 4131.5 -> 0.8132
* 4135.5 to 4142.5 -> 0.8362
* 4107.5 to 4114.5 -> 0.8116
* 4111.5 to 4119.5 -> 0.8427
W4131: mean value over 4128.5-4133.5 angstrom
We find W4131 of 0.81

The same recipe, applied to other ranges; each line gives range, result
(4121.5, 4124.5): 0.818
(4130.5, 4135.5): 0.821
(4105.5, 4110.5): 0.794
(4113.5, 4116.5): 0.807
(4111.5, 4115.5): 0.804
